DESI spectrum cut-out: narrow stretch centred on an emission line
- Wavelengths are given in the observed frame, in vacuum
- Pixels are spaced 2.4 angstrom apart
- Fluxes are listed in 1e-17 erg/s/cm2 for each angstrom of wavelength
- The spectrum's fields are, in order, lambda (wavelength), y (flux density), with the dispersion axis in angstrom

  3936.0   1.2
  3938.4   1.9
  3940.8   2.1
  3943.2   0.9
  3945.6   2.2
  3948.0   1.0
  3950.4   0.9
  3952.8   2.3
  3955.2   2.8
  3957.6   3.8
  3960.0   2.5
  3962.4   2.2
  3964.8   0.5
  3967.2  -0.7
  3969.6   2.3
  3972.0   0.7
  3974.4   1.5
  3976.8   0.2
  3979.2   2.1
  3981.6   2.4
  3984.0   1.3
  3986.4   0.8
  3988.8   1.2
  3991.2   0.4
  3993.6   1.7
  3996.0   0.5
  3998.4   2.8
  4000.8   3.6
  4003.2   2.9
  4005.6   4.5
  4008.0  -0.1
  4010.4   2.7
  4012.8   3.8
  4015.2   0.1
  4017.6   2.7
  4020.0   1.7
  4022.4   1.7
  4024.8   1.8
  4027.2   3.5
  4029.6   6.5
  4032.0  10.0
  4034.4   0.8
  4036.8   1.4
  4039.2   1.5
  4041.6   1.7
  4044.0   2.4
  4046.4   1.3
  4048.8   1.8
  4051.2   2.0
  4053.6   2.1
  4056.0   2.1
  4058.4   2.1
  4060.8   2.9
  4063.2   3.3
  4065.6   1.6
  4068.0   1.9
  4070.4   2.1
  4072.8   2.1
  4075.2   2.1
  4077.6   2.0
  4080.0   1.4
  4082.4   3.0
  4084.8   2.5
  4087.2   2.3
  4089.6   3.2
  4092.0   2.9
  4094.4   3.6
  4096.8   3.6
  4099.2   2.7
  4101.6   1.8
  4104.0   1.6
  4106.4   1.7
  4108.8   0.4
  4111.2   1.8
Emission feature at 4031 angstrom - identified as [O II]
